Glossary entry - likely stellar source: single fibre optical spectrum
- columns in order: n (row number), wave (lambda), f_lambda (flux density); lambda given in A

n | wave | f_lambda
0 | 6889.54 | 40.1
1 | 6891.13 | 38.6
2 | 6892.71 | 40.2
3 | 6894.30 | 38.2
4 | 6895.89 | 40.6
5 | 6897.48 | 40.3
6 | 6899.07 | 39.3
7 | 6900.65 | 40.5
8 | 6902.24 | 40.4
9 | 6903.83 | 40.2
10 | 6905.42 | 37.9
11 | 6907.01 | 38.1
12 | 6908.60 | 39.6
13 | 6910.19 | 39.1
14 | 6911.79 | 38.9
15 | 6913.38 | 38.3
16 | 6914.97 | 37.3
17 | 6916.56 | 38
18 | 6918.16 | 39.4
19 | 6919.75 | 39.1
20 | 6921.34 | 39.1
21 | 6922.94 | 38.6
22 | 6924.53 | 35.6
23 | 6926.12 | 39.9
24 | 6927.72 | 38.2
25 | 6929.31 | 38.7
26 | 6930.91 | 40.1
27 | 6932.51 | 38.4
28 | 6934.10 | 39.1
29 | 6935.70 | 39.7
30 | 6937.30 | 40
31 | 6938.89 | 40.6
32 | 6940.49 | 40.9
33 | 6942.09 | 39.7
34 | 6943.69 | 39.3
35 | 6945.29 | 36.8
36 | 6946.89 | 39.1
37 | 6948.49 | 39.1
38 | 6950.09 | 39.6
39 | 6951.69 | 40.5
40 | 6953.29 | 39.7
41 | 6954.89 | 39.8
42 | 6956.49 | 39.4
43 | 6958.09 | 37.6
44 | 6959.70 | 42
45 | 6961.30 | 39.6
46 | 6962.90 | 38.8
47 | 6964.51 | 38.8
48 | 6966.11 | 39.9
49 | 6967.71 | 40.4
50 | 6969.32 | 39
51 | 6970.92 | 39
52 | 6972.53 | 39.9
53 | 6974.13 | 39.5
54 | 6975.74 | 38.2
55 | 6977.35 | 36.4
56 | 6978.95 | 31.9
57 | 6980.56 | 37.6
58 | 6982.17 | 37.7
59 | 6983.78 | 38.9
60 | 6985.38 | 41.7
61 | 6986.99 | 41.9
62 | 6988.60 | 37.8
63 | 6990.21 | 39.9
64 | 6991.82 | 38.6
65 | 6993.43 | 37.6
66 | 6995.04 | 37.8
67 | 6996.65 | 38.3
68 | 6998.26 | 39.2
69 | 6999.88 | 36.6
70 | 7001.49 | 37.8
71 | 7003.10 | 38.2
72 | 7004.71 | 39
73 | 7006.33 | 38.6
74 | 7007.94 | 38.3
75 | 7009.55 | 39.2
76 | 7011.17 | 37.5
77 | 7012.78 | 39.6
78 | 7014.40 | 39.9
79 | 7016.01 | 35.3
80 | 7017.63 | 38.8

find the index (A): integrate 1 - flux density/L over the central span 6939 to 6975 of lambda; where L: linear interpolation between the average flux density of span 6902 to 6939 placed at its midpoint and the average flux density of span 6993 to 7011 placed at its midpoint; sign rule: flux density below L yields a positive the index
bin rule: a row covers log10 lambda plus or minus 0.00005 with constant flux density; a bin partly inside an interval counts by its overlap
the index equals -0.9 A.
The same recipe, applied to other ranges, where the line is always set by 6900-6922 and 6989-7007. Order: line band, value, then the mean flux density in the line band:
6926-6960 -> -0.6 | 39.4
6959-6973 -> -0.4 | 39.7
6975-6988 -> 0.1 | 38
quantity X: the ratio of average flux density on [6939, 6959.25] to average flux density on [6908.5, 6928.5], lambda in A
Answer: 1.0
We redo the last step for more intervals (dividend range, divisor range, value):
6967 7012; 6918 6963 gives 0.98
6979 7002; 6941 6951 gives 0.99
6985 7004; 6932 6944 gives 0.97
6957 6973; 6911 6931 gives 1.03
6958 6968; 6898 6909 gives 1.01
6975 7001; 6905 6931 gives 0.99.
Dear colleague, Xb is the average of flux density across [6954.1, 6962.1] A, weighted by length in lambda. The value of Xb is 39.7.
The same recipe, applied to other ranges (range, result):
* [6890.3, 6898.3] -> 39.6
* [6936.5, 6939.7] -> 40.4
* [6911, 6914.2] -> 38.6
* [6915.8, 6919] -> 38.7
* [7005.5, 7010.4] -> 38.6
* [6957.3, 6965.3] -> 39.3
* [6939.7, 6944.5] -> 39.9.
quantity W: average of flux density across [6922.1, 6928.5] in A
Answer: 38.1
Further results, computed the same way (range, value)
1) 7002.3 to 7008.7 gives 38.5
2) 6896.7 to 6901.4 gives 40.1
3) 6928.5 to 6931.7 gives 39.4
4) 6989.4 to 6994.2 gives 38.7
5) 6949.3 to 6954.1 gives 40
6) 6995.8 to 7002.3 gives 38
